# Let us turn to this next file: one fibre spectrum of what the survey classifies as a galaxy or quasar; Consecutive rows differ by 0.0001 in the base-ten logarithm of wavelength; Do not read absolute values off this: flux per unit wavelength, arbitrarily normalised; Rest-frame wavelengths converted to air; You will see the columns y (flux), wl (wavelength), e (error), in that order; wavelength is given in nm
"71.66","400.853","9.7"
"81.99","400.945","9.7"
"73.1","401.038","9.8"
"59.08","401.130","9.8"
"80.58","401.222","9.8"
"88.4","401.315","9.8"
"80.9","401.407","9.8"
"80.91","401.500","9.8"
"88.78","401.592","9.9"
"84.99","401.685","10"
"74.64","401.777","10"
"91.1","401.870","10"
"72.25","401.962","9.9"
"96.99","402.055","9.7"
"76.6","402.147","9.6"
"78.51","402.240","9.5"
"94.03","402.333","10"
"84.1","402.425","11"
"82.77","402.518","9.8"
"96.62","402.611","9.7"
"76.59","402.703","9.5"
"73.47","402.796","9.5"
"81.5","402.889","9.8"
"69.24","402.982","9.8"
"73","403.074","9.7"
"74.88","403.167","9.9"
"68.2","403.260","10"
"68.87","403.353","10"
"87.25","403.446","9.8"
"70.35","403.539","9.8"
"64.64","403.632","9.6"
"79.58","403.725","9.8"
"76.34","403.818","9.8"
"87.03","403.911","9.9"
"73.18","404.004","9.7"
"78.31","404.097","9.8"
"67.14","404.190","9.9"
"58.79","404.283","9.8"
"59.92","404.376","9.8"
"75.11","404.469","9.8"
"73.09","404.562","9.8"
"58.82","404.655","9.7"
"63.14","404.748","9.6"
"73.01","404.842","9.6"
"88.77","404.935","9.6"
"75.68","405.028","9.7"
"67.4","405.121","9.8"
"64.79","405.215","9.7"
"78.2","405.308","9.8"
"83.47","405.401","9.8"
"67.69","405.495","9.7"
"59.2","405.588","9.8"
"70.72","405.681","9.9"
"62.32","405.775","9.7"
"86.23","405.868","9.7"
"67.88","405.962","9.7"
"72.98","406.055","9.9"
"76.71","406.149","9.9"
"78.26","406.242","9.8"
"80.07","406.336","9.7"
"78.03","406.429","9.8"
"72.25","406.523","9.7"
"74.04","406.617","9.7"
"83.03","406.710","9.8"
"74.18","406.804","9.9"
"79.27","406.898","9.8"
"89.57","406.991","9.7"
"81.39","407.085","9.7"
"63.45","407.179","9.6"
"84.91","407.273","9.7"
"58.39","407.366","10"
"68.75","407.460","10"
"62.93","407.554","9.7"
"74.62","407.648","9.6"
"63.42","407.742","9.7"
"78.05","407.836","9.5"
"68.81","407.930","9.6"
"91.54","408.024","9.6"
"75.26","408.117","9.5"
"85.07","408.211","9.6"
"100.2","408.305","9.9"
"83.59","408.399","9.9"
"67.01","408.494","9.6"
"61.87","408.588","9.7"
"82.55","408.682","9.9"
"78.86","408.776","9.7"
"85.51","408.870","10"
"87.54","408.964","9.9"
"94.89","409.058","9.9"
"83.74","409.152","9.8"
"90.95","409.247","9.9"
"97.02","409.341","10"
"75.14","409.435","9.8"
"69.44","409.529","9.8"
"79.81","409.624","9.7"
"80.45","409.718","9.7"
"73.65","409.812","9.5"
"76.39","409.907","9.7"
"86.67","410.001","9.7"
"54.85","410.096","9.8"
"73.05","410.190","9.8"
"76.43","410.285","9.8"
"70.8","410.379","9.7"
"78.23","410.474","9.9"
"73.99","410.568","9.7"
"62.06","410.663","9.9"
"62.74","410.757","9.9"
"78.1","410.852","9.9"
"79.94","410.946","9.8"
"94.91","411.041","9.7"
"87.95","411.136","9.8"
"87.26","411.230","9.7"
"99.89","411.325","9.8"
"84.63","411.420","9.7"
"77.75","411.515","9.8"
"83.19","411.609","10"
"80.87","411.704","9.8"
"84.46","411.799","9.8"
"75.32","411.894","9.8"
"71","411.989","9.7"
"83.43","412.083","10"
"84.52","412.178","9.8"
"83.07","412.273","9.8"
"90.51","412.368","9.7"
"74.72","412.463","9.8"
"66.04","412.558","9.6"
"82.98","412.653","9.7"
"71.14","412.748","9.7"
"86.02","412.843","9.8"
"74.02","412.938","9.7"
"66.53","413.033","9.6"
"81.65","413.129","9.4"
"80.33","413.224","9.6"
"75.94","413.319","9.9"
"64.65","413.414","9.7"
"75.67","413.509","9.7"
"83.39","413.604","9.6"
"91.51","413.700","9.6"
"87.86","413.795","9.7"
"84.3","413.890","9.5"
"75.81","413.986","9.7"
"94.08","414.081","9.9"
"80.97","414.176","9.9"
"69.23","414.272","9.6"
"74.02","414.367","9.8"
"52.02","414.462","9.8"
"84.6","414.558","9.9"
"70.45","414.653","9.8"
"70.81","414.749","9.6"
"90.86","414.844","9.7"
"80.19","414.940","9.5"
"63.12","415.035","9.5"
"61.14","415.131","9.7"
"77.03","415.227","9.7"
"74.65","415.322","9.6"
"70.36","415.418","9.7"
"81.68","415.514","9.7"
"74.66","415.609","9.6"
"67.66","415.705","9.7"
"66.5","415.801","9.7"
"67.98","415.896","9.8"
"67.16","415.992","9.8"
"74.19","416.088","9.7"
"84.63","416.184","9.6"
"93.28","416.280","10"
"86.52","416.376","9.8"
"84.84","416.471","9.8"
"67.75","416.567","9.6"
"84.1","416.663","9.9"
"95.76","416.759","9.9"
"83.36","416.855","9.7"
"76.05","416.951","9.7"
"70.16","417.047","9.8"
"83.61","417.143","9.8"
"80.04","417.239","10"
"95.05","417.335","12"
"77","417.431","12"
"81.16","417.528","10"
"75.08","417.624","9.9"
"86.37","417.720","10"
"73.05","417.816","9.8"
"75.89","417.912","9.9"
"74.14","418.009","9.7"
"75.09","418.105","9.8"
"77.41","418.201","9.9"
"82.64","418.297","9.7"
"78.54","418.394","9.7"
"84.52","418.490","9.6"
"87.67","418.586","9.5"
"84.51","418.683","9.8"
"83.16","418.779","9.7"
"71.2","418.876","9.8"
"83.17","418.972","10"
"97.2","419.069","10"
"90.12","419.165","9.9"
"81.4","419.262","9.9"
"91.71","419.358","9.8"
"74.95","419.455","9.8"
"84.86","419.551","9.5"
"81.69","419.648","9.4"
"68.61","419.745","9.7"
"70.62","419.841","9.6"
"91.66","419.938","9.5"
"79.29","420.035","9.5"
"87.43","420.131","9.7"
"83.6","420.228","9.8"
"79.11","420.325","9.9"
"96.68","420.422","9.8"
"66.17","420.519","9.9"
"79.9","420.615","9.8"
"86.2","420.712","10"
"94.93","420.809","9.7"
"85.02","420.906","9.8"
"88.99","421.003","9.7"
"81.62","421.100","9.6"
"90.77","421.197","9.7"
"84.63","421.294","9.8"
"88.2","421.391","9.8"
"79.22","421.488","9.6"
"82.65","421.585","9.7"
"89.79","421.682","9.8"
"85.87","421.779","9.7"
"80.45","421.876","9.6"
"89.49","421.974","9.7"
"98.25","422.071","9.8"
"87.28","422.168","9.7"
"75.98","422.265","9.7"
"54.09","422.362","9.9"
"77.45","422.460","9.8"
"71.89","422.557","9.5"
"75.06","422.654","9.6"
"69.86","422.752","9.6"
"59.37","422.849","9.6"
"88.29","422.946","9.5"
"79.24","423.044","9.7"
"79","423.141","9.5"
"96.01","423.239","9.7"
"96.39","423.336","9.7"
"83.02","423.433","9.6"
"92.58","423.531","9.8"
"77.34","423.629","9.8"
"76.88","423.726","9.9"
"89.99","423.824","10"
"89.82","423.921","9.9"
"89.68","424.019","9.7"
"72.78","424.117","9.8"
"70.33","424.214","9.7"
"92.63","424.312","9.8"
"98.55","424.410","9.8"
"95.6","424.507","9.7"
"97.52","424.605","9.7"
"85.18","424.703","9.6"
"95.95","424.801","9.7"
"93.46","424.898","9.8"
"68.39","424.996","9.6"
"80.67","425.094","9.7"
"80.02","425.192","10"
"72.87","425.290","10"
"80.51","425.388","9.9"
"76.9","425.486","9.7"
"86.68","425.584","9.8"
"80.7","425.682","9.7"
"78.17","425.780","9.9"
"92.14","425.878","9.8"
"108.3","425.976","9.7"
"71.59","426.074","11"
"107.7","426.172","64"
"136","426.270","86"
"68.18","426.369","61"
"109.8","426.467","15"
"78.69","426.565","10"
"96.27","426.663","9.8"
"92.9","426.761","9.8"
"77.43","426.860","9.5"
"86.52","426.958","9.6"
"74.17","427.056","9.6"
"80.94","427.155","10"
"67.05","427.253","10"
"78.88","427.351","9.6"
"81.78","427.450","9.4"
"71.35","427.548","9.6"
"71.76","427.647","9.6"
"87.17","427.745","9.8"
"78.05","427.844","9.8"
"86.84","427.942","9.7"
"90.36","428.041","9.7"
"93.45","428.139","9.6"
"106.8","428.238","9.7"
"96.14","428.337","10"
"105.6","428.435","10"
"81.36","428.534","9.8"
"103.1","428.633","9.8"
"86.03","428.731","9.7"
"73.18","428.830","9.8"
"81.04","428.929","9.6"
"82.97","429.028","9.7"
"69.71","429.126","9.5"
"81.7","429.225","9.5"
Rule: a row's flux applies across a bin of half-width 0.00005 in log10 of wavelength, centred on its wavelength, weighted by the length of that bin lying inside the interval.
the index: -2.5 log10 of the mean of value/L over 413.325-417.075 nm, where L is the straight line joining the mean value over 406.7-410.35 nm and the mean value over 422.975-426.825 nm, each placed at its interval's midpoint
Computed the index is 0.066 mag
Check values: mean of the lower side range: 77.9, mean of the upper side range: 87.6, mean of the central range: 77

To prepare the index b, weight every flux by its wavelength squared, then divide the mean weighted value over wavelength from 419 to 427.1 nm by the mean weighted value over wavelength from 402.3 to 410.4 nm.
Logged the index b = 1.2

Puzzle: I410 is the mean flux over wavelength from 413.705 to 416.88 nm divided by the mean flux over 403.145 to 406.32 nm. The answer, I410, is 1.1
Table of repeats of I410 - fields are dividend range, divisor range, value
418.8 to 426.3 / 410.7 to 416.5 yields 1.08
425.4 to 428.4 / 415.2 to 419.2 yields 1.09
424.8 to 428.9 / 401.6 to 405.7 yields 1.14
